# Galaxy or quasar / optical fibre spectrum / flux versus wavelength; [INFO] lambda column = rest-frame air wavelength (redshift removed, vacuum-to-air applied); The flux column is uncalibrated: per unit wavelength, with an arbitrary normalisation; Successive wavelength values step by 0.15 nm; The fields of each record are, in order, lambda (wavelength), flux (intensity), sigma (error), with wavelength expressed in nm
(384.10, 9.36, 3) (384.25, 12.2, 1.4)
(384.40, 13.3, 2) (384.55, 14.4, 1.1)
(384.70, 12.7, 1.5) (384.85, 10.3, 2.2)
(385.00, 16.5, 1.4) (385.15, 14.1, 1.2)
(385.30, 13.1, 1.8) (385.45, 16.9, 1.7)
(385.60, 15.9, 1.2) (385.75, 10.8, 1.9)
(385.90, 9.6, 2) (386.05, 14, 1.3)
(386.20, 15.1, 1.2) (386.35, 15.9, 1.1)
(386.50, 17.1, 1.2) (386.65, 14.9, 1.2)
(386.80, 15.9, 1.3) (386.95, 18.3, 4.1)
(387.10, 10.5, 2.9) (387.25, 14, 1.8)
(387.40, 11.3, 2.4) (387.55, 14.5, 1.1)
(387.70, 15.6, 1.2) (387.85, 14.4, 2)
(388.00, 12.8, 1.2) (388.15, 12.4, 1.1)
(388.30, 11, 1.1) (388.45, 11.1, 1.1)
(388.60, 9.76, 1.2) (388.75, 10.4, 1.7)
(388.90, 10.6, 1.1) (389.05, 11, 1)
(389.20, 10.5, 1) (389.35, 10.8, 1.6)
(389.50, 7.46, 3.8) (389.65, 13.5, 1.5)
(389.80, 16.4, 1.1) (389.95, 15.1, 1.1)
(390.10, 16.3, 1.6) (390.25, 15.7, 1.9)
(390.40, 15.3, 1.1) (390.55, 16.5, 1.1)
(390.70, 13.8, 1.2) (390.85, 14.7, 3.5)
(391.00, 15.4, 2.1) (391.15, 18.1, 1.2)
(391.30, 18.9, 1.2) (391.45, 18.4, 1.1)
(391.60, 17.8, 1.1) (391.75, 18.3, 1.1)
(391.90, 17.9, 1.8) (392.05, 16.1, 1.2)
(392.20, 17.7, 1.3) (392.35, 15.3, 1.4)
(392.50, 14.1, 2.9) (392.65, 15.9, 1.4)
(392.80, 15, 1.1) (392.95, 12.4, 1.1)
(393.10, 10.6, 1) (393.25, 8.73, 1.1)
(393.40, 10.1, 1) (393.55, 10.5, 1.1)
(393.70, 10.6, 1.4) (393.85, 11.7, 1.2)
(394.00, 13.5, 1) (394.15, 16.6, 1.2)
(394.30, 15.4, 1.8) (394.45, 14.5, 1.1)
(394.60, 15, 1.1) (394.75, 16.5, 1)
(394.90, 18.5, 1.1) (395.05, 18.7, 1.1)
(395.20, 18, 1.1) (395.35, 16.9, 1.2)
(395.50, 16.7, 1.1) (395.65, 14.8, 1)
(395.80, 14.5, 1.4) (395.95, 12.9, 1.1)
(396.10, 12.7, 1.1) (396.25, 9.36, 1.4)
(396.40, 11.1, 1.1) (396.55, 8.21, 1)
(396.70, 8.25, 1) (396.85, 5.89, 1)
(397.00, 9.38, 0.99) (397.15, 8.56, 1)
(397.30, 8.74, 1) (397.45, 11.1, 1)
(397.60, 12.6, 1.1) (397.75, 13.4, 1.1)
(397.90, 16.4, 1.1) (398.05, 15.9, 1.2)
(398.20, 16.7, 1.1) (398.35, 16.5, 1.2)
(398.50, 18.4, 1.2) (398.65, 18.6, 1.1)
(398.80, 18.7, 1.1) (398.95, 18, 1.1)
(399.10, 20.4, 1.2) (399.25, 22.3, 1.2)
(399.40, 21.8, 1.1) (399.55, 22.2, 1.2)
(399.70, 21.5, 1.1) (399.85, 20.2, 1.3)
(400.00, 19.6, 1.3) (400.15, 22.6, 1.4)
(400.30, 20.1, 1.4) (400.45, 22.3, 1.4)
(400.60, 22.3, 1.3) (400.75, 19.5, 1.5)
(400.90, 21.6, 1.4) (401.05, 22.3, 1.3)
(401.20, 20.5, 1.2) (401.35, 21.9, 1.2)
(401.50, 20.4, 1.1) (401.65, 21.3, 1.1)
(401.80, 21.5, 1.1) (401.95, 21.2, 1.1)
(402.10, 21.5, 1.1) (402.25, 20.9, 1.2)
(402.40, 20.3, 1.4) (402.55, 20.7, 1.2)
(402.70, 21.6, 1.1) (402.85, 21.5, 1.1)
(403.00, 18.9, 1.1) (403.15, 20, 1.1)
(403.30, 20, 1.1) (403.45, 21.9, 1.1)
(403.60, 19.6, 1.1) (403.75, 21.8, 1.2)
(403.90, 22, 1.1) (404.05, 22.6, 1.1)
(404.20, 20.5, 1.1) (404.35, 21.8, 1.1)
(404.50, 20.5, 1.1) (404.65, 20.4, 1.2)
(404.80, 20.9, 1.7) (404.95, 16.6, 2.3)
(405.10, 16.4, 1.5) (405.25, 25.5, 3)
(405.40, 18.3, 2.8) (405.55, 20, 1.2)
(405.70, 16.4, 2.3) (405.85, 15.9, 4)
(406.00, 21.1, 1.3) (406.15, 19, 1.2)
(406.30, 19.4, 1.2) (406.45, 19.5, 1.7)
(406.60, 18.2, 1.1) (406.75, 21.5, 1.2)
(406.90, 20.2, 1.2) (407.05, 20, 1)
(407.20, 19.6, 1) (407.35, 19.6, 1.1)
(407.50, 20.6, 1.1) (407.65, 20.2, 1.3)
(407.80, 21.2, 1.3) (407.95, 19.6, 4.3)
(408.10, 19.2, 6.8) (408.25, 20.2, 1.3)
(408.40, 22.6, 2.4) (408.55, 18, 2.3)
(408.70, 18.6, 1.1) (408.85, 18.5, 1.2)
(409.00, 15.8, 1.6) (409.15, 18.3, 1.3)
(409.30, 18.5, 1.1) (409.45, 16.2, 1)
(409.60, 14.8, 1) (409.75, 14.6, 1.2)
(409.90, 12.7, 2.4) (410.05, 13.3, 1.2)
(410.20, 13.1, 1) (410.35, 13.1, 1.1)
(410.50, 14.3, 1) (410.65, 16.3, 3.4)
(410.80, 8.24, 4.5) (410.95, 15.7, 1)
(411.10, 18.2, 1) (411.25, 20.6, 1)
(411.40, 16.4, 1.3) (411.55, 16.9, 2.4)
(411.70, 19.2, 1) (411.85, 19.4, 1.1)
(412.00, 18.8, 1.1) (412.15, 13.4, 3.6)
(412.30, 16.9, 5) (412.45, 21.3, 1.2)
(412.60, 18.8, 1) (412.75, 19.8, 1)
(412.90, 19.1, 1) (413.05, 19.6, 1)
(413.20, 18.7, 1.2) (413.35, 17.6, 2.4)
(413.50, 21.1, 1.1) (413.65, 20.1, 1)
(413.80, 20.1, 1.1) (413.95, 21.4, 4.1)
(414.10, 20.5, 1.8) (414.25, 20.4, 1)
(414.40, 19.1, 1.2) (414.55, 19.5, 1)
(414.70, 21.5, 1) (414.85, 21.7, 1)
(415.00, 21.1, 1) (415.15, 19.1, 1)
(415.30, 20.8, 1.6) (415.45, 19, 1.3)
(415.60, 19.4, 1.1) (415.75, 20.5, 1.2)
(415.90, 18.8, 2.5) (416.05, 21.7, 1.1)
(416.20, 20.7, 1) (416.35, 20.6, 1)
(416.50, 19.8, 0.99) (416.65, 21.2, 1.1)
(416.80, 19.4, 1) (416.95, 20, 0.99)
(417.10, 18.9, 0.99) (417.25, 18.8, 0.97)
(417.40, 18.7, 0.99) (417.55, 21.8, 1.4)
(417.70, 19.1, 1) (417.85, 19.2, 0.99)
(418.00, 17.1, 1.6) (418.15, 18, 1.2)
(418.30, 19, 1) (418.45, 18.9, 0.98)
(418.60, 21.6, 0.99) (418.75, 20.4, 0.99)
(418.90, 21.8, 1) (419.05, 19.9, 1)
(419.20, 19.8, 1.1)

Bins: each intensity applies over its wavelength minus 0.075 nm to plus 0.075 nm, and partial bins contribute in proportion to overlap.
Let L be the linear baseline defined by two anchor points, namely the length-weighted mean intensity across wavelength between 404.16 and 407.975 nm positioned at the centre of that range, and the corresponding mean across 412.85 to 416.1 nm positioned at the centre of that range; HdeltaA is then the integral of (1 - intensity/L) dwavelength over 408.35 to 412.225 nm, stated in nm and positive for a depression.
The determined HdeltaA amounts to 0.692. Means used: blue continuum 19.7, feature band 16.3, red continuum 20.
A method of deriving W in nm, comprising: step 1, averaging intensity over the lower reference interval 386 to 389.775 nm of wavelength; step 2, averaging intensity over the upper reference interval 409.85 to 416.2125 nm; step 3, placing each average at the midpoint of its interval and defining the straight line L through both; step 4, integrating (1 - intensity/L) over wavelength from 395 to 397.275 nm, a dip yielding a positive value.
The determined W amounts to 0.38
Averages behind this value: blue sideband 13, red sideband 18.3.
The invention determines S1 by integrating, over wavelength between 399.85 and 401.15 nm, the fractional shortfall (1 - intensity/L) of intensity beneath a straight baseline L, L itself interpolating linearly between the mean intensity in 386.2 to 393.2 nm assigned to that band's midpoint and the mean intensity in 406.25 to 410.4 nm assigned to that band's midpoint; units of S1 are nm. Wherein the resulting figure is -0.37 nm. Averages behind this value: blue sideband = 14.3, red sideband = 18.1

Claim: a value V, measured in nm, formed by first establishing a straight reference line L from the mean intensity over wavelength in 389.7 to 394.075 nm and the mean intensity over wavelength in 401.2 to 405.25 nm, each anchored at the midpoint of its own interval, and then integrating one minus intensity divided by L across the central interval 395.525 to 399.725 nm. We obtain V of 0.80 nm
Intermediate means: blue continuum 14.8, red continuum 20.7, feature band 14.5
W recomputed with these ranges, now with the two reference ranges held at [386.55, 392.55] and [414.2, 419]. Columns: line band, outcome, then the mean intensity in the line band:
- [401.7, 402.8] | -0.27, 21.1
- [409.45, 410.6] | 0.29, 13.9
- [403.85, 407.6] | -0.46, 19.8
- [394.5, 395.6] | -0.11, 17.1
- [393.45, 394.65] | 0.15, 13.4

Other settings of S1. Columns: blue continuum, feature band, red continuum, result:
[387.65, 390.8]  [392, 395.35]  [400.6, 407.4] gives 0.17 nm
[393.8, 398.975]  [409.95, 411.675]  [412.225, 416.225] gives 0.33 nm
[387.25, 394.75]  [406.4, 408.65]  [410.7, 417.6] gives -0.30 nm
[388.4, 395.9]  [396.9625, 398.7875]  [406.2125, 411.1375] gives 0.17 nm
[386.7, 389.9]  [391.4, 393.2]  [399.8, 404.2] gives -0.08 nm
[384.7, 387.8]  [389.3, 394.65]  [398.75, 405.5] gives 0.63 nm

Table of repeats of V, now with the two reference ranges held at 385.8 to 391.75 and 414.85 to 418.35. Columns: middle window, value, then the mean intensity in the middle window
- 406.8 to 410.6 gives 0.07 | 17.7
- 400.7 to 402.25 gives -0.43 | 21.2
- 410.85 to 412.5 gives 0.09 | 17.7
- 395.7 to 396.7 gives 0.27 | 11.3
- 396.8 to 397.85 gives 0.37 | 10.2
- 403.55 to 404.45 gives -0.22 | 21.4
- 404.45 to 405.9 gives -0.15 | 19.1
